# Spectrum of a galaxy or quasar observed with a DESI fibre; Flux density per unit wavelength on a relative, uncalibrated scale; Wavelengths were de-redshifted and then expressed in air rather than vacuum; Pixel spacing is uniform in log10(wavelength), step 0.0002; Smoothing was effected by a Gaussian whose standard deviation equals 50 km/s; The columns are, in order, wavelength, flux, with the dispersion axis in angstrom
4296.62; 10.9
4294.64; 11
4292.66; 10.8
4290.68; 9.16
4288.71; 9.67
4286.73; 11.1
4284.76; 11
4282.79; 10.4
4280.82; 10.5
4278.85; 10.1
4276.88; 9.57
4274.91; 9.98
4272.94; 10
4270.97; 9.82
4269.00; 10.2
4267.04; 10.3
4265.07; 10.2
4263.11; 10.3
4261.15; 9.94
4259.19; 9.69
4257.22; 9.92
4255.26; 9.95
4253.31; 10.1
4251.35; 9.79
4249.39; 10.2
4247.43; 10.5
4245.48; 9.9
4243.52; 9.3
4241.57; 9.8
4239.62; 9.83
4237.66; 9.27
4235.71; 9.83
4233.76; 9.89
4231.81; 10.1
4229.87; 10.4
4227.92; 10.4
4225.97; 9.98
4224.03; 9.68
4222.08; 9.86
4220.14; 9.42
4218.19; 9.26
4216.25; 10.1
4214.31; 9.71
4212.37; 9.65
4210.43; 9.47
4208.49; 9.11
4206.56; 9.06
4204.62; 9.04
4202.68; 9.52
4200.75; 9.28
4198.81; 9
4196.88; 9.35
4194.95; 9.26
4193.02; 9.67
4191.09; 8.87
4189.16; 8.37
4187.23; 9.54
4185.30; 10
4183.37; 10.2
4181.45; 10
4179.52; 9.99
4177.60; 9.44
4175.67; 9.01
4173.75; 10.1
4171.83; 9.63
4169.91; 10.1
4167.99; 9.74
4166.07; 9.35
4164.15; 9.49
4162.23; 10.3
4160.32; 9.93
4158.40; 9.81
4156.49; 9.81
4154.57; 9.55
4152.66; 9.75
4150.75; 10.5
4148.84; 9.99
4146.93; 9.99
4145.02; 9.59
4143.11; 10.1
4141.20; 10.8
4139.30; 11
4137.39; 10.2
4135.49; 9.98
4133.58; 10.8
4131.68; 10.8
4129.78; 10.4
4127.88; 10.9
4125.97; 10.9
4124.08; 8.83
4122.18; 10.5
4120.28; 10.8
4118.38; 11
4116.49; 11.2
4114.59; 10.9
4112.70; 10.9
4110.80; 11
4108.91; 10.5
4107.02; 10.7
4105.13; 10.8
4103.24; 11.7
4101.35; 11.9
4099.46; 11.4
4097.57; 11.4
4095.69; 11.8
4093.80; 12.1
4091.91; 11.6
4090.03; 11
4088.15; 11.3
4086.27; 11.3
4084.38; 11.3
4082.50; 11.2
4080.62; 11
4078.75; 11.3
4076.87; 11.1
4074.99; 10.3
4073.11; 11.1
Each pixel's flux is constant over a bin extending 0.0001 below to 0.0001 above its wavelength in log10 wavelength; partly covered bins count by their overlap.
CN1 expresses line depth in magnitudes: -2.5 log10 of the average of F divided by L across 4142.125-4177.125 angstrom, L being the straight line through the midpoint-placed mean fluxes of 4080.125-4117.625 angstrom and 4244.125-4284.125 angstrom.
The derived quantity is 0.11 mag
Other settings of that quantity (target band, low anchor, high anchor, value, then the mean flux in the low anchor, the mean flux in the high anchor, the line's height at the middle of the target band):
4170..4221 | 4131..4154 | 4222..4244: 0.06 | 10.3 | 9.88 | 10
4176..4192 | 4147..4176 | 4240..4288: 0.04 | 9.83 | 10.1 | 9.89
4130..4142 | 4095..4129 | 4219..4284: 0.02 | 10.9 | 9.98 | 10.8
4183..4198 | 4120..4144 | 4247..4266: 0.10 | 10.5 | 10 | 10.3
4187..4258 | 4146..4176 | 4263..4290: 0.04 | 9.83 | 10.2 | 10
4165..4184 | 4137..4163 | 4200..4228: 0.01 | 10.1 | 9.55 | 9.88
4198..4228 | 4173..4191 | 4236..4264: 0.02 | 9.58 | 9.89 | 9.72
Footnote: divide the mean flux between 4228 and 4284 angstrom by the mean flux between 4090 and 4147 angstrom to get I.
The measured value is 0.9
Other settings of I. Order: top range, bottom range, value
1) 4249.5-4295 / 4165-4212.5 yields 1.07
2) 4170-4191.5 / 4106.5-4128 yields 0.90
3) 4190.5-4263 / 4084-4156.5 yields 0.90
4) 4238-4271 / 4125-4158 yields 0.97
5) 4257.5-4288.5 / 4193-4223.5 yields 1.08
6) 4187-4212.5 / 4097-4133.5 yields 0.85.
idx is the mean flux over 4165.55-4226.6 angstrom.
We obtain 9.52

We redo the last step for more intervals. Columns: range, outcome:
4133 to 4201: 9.79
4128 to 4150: 10.4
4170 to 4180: 9.66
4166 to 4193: 9.6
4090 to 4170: 10.5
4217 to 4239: 9.83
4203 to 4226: 9.51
